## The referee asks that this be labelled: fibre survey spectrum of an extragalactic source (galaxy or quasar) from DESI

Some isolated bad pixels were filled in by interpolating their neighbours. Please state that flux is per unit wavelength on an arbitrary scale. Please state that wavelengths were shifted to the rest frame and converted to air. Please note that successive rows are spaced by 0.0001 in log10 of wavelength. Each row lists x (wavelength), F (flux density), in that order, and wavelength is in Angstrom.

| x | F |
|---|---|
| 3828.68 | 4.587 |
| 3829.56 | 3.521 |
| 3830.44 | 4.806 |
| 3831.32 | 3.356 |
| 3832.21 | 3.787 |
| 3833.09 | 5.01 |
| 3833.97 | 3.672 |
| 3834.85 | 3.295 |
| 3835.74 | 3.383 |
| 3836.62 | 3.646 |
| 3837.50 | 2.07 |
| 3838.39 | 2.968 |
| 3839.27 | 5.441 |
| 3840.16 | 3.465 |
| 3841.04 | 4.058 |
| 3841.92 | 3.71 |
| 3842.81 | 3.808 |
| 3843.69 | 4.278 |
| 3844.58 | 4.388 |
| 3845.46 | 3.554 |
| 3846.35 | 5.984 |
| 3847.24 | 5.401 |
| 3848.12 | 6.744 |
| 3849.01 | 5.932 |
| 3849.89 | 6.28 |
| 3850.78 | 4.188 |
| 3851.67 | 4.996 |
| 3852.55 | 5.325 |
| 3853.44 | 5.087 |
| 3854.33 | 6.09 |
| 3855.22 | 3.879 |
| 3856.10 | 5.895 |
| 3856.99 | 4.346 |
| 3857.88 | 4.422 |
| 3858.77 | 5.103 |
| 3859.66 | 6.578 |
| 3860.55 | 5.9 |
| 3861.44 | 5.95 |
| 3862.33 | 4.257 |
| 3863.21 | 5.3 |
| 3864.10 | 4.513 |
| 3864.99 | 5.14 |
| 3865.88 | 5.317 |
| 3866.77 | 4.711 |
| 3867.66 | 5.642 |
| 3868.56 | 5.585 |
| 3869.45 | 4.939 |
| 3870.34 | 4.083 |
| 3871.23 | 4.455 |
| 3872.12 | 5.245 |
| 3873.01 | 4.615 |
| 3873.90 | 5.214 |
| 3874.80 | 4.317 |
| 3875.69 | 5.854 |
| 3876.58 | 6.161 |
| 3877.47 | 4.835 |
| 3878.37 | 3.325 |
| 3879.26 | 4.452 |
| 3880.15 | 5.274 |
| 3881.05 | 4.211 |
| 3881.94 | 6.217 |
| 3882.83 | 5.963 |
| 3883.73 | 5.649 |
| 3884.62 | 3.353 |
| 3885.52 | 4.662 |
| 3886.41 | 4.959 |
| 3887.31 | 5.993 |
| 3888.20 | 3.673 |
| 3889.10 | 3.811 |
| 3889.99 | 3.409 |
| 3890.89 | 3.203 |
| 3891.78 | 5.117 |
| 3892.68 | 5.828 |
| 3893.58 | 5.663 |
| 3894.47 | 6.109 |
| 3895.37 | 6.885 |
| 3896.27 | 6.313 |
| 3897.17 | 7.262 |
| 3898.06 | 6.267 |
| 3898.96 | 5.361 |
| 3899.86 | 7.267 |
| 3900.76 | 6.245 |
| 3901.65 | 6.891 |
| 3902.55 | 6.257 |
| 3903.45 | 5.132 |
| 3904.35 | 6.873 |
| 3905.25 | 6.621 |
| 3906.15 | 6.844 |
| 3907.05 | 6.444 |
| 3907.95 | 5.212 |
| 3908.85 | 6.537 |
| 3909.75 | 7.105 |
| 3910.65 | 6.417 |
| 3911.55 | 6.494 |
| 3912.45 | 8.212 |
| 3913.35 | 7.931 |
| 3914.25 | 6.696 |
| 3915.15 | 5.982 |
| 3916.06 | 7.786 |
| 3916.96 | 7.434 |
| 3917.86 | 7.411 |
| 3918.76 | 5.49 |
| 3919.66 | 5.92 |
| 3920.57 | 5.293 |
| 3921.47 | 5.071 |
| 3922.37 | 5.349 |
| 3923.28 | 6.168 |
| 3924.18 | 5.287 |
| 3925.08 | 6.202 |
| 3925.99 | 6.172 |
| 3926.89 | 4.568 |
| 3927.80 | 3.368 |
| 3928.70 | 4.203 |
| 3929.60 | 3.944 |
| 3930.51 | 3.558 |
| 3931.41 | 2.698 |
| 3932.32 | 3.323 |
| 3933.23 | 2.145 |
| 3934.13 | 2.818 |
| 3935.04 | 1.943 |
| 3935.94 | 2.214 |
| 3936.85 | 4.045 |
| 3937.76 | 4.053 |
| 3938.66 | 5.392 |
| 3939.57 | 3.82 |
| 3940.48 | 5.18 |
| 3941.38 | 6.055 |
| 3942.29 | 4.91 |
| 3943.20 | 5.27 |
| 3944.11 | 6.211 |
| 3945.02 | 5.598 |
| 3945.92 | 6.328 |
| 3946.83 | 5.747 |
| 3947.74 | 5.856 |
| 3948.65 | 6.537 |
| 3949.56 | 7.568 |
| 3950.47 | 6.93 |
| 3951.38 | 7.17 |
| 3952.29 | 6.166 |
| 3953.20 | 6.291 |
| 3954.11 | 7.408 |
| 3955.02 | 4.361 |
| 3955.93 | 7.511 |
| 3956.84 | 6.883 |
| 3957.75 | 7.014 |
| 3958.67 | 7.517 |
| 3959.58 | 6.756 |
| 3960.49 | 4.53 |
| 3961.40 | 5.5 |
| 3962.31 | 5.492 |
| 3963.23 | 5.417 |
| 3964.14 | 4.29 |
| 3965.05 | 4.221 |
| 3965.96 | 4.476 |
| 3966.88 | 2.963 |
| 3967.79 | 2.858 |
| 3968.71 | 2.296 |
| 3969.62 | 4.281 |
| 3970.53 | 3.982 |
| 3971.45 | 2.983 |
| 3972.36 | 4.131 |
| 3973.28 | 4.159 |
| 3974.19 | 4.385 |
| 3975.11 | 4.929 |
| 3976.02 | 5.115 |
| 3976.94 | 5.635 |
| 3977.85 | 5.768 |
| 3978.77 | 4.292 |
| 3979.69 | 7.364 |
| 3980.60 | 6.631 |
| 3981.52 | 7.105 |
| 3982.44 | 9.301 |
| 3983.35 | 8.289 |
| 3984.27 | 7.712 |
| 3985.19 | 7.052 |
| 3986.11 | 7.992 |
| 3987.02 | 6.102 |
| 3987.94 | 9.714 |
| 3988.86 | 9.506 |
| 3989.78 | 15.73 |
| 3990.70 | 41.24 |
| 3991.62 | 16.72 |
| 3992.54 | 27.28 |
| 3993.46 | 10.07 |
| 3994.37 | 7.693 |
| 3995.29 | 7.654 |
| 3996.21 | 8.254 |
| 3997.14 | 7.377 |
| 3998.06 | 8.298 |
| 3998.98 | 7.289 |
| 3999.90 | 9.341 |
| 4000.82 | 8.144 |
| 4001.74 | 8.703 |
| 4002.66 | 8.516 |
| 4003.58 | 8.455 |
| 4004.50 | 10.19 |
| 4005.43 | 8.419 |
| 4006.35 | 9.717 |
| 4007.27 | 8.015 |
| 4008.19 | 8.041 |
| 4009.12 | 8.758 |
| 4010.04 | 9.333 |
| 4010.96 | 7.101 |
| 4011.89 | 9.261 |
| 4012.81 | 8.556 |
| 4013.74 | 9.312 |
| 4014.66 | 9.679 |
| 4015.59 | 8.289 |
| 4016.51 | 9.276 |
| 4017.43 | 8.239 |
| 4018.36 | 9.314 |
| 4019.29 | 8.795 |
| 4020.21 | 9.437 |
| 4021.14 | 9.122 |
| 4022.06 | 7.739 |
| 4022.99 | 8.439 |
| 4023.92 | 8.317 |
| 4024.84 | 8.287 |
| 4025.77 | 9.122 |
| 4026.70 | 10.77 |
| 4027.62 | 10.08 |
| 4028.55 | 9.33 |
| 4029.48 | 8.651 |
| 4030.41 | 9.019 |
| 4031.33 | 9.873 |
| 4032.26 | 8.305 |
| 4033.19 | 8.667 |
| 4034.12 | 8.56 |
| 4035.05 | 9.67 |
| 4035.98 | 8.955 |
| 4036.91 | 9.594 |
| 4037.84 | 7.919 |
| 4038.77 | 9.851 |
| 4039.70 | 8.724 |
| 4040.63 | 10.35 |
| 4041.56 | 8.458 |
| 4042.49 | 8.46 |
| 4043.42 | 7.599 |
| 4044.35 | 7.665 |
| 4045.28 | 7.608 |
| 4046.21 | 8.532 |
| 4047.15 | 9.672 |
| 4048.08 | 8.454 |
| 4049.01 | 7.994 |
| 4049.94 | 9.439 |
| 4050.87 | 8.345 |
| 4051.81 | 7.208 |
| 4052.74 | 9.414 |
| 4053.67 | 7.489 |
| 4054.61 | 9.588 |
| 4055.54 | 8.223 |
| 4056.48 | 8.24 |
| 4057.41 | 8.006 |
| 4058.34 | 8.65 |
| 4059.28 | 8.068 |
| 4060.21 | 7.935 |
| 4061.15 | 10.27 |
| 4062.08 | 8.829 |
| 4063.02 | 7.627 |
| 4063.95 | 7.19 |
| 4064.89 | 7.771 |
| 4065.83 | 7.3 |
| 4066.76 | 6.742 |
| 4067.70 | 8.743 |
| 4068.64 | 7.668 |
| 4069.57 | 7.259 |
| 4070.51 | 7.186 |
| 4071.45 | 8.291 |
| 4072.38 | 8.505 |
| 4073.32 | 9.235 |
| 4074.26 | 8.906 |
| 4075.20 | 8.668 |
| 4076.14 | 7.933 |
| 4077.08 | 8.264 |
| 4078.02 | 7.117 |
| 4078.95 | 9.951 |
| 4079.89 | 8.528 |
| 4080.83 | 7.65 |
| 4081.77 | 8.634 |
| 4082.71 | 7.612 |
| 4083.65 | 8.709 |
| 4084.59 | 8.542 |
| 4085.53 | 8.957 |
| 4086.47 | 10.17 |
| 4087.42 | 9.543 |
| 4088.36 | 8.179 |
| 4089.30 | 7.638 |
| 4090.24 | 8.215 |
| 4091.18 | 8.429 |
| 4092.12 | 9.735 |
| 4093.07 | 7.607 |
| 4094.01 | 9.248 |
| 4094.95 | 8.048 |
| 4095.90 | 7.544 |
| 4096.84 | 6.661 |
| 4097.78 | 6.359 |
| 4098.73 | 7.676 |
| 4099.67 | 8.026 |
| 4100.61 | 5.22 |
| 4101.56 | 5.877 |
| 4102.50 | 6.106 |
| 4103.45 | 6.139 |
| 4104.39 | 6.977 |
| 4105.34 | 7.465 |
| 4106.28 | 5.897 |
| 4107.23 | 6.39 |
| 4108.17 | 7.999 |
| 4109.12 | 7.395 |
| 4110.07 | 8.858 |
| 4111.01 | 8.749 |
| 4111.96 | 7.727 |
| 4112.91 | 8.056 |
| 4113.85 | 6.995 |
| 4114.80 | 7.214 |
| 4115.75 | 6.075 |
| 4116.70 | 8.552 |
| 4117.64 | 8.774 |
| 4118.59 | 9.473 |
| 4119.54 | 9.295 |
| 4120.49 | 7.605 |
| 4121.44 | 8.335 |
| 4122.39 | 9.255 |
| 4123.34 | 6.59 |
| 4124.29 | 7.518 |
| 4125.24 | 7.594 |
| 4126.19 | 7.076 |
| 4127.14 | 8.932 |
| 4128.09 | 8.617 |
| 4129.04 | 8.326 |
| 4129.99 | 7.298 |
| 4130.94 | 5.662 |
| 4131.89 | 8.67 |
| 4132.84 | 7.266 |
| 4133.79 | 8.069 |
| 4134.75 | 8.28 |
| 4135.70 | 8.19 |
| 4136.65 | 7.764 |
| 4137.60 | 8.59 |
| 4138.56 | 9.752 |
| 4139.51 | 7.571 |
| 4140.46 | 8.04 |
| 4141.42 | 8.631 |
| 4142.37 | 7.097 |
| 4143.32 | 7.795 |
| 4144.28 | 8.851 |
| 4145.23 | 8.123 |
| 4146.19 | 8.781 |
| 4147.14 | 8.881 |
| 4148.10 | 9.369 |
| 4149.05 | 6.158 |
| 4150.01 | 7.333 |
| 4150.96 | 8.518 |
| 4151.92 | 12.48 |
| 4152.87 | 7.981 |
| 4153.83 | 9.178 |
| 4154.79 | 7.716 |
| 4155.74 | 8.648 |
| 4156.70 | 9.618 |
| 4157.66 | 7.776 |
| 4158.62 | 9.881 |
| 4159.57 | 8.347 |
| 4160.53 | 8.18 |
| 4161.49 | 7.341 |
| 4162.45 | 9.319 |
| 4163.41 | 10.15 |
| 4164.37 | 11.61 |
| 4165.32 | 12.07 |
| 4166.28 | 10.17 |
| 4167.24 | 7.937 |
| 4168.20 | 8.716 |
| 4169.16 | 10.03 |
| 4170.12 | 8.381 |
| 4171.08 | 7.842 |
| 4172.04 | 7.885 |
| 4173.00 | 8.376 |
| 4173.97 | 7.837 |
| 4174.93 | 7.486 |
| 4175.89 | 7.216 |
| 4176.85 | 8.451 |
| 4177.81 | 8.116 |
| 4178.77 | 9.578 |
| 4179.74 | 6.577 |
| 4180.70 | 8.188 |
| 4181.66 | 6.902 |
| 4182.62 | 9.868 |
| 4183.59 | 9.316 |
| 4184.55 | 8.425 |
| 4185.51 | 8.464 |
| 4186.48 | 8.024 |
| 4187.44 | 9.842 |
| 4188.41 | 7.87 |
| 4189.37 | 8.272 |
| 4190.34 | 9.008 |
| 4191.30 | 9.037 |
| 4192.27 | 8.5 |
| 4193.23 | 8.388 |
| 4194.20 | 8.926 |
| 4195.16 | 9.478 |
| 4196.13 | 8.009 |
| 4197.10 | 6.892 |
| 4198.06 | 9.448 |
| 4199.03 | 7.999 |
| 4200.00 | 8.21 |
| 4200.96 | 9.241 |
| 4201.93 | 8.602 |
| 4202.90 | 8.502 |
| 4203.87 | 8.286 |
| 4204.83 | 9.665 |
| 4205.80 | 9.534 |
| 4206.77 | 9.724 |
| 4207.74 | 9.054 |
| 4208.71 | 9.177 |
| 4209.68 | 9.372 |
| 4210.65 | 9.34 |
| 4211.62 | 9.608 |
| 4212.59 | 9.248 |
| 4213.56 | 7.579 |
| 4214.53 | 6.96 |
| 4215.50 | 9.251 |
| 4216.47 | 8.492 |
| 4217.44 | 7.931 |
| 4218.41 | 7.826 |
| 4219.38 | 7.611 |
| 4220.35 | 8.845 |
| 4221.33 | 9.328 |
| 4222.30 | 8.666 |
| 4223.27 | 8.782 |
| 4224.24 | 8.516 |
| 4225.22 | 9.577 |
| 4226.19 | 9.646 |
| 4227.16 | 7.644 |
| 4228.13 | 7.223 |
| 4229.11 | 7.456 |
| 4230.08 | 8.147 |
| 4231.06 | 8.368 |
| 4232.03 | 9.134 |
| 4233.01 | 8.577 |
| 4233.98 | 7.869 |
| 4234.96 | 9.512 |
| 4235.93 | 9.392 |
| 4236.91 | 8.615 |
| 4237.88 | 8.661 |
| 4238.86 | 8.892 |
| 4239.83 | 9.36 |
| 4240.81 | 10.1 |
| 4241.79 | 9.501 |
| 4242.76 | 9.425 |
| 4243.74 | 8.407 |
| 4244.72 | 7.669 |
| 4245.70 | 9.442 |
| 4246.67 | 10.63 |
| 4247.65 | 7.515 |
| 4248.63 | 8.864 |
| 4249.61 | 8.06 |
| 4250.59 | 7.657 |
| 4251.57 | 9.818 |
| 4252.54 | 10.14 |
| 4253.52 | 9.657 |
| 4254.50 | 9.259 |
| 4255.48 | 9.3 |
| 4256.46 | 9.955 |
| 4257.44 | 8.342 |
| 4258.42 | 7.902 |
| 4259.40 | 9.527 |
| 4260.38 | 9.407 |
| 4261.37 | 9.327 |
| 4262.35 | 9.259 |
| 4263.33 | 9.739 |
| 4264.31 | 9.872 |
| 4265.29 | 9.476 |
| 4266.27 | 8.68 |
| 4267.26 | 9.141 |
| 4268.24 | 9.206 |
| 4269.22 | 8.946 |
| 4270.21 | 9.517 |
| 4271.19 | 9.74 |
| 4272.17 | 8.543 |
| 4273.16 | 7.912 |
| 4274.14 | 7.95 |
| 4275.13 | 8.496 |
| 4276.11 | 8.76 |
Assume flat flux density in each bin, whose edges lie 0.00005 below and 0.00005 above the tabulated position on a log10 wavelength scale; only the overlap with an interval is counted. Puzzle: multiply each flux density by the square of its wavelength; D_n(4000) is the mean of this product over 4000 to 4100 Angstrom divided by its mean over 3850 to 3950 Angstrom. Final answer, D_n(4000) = 1.73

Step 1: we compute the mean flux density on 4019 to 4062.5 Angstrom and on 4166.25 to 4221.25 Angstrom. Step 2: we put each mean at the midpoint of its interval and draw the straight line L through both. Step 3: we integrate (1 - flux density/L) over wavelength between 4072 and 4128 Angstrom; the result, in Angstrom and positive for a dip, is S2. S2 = 4.75 Angstrom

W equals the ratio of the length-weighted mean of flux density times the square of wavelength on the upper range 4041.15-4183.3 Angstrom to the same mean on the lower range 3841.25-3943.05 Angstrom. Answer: 1.7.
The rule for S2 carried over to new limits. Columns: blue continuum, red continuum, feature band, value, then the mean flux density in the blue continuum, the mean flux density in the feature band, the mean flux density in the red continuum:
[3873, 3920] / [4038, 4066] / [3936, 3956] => 2.8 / 5.81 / 5.73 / 8.44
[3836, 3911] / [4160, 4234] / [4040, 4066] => -4.7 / 5.19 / 8.38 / 8.64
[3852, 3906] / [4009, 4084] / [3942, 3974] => 6.6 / 5.29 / 5.41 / 8.57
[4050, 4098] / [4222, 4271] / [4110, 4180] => 1.5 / 8.27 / 8.37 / 8.96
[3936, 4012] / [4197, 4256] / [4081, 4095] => -1.0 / 7.38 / 8.61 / 8.79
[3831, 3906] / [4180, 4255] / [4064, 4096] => -4.6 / 5.02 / 8.3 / 8.73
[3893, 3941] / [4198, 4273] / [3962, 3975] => 4.4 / 5.54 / 4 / 8.89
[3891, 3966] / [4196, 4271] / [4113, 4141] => -0.8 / 5.69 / 7.98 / 8.86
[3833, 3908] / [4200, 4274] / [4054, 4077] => -3.5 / 5.08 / 8.2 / 8.89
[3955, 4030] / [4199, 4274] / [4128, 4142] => 0.9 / 8.19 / 8.03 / 8.88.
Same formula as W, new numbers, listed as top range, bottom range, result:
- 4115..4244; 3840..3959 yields 1.82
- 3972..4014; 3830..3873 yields 2.10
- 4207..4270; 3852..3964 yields 1.91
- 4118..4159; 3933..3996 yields 1.31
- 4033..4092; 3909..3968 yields 1.65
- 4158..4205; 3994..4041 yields 1.07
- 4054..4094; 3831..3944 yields 1.80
